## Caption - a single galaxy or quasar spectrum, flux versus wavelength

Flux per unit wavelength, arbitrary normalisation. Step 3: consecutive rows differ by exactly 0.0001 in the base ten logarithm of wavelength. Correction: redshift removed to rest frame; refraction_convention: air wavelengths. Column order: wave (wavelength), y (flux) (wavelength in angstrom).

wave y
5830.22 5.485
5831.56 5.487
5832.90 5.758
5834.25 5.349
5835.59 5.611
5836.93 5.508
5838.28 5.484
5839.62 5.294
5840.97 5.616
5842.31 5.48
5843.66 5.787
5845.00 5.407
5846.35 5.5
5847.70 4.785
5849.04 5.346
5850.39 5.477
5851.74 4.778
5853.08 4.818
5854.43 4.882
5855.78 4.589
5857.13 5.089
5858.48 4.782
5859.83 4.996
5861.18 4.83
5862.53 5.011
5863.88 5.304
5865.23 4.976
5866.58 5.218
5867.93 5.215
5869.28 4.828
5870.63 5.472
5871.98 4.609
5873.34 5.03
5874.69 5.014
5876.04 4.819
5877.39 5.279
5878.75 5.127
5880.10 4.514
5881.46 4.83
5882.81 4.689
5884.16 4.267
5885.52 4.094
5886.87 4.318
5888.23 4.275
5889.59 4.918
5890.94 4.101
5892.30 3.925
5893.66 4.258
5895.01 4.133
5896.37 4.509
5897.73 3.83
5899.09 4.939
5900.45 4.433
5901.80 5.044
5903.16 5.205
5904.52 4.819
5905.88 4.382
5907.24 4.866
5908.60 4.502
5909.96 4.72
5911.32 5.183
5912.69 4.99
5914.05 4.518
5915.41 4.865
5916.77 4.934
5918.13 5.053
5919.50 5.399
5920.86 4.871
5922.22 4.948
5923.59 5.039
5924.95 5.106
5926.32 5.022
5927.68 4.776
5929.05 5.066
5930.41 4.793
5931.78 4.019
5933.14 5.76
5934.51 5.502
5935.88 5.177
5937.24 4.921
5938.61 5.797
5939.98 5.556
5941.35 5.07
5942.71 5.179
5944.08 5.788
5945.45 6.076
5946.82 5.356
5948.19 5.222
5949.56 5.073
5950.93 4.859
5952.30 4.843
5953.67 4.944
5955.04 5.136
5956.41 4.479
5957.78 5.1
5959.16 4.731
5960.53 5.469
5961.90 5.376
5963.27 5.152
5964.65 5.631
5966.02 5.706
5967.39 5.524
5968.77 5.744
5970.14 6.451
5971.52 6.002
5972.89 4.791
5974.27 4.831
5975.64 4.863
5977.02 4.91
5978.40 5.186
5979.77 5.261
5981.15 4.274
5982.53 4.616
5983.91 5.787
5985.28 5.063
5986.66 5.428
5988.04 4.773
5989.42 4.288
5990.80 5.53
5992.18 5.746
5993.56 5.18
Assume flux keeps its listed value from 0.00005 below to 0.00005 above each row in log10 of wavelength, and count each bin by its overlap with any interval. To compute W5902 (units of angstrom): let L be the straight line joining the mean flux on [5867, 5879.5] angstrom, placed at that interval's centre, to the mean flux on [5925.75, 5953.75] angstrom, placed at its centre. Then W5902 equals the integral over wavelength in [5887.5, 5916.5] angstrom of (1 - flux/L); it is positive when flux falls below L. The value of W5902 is 2.9 angstrom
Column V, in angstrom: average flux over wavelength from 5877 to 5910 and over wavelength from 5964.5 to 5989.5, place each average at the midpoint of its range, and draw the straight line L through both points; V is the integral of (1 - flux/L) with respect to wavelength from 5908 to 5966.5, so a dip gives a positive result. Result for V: -2.41 angstrom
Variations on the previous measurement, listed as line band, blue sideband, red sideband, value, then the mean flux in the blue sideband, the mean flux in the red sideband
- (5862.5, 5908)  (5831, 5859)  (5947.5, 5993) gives 4.7 angstrom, 5.28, 5.18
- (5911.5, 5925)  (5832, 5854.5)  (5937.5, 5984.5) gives 0.8 angstrom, 5.36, 5.25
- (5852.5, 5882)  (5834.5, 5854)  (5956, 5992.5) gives 2.0 angstrom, 5.34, 5.21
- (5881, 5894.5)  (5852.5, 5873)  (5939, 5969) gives 1.9 angstrom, 4.97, 5.27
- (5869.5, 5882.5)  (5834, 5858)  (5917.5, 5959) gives 0.7 angstrom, 5.26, 5.13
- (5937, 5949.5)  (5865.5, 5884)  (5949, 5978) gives -0.7 angstrom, 4.95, 5.22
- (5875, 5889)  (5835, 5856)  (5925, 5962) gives 1.6 angstrom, 5.29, 5.15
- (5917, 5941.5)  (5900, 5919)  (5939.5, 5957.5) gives -0.4 angstrom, 4.83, 5.19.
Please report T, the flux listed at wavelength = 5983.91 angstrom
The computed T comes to 5.787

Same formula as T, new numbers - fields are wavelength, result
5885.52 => 4.094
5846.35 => 5.5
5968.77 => 5.744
